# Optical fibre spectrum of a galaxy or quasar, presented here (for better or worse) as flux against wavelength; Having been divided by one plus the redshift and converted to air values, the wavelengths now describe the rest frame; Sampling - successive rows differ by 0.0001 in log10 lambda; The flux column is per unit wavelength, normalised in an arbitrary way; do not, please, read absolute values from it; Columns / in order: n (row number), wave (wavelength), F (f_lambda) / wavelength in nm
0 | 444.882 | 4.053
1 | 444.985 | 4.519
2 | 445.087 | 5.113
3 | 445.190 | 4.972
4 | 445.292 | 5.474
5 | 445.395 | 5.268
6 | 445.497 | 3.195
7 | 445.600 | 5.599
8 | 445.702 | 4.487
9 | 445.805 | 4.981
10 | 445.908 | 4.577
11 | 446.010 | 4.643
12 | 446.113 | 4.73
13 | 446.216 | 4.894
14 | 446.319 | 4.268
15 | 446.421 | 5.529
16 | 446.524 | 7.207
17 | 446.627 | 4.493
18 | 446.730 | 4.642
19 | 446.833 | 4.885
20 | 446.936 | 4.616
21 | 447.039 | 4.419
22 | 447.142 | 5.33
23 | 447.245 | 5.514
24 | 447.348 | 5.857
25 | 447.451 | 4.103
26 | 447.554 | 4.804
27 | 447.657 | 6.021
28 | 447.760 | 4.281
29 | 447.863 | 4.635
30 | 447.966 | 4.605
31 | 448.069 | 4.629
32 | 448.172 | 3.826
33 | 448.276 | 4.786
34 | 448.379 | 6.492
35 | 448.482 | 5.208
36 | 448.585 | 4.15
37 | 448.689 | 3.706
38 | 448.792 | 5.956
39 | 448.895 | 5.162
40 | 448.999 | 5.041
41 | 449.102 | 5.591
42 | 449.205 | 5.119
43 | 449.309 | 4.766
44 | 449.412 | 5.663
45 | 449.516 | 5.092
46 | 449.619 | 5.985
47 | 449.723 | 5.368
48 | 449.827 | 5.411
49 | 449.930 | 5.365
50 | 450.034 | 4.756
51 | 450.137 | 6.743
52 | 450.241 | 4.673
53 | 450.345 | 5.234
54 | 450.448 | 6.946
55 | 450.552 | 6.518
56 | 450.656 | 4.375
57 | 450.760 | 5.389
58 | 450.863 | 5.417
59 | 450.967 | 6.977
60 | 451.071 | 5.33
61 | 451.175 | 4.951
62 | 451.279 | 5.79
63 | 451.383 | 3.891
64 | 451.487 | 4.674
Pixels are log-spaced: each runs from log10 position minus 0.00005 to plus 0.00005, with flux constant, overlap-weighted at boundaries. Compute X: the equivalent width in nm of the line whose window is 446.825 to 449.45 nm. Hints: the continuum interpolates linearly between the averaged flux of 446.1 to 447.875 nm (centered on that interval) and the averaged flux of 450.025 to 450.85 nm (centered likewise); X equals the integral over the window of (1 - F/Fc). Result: 0.13 nm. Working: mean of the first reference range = 5.03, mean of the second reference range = 5.62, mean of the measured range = 4.97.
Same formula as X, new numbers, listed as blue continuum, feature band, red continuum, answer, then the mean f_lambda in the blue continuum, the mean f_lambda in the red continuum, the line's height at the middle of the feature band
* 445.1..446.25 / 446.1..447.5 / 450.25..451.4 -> -0.02 nm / 4.81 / 5.55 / 4.97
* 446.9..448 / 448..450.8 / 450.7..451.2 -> 0.04 nm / 4.94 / 5.63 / 5.32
